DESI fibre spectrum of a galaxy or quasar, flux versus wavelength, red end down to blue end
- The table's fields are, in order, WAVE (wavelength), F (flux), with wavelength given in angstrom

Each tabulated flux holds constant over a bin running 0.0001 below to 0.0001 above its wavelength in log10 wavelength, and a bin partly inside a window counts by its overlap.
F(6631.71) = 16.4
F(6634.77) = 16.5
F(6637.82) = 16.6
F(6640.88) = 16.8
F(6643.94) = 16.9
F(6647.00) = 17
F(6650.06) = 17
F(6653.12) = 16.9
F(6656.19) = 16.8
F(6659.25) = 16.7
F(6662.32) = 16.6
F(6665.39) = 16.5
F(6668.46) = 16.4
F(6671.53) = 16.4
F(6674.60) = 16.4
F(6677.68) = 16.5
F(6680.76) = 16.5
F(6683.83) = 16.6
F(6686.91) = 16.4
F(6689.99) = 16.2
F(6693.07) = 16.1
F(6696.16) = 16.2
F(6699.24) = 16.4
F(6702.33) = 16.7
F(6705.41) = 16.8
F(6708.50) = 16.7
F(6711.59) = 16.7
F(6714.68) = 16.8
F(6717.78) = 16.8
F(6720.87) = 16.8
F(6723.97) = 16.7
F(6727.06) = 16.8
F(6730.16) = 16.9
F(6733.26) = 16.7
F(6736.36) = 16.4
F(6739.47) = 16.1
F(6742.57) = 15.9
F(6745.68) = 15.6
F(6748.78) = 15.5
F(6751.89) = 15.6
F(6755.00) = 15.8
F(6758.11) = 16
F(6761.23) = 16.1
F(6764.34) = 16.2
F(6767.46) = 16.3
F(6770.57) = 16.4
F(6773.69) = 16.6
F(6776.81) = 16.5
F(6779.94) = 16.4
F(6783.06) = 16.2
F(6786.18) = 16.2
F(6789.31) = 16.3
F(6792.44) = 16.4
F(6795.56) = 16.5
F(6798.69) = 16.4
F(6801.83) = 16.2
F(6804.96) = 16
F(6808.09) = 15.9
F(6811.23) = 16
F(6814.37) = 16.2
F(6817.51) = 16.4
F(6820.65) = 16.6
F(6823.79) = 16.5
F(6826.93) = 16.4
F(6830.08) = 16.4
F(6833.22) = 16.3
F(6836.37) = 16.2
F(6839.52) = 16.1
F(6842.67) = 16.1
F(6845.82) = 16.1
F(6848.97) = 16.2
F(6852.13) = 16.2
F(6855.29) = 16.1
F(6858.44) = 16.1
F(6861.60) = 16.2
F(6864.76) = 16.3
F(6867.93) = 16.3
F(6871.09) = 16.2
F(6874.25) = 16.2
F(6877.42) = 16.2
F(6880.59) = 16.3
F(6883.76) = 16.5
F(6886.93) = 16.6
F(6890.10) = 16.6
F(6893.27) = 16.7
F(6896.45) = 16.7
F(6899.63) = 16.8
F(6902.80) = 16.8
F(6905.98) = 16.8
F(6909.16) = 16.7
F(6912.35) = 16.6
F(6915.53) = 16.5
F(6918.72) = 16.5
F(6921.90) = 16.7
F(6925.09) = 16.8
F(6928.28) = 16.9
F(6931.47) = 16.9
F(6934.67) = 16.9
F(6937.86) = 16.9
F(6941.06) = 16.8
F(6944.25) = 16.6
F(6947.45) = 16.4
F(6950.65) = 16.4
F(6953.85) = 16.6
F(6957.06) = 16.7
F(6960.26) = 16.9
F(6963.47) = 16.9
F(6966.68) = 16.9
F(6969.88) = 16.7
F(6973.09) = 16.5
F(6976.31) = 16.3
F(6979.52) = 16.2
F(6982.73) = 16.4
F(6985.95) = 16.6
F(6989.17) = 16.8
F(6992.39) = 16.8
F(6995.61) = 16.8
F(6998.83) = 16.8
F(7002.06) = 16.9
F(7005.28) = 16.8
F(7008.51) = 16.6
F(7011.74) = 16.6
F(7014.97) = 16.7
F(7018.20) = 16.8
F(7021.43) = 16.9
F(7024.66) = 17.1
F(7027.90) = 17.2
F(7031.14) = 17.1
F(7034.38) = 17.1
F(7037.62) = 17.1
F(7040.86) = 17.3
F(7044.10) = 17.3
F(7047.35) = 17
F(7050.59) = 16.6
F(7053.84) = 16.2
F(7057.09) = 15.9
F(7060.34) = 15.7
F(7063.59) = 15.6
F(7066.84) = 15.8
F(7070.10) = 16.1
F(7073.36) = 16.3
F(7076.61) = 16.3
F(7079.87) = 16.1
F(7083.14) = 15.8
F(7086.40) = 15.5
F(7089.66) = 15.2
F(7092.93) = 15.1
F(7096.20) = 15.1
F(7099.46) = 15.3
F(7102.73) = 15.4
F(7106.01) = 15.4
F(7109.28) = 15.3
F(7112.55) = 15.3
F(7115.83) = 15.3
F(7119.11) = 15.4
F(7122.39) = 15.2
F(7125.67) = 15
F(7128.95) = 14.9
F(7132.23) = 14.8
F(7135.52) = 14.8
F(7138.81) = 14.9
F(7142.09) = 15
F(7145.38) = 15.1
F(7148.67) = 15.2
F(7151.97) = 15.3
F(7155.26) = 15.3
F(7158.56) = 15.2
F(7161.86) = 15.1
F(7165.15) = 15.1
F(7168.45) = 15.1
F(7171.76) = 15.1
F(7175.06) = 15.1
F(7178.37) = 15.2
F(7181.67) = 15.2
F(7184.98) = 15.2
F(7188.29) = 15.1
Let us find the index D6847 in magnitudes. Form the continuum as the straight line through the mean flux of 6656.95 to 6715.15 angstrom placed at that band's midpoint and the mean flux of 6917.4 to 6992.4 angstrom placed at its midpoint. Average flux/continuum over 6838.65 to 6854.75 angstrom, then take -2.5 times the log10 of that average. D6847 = 0.03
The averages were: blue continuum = 16.5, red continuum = 16.7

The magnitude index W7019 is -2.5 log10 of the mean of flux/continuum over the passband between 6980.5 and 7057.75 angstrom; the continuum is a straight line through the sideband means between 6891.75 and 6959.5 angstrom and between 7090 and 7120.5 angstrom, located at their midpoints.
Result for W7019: -0.06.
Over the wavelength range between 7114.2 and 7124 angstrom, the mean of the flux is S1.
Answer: 15.3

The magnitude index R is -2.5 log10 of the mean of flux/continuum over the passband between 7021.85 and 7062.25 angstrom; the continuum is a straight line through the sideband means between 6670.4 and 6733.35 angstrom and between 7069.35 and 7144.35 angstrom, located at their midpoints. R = -0.08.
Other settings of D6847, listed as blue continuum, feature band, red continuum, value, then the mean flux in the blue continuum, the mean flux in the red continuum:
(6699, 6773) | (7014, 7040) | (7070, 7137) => -0.095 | 16.4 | 15.4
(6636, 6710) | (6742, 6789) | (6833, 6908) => 0.026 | 16.6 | 16.4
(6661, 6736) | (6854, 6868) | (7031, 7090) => 0.018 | 16.6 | 16.3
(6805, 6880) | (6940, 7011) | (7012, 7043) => 0.009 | 16.2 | 17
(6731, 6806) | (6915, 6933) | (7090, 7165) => -0.066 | 16.2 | 15.2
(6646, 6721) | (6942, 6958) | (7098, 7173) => -0.054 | 16.6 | 15.2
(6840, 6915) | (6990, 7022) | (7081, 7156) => -0.067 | 16.4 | 15.2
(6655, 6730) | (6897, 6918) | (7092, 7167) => -0.054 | 16.6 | 15.2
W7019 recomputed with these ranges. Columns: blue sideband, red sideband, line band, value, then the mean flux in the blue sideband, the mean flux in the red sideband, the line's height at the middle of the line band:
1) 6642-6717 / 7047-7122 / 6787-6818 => 0.01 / 16.6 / 15.7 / 16.3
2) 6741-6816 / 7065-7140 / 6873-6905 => -0.04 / 16.1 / 15.4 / 15.9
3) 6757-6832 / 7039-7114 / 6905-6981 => -0.04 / 16.3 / 15.9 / 16.1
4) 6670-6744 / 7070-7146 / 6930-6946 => -0.06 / 16.5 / 15.3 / 15.8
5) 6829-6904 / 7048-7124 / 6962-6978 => -0.04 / 16.3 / 15.7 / 16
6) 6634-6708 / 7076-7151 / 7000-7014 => -0.08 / 16.6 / 15.3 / 15.6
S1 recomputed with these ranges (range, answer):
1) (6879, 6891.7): 16.5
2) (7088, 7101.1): 15.2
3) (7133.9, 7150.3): 15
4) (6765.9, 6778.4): 16.4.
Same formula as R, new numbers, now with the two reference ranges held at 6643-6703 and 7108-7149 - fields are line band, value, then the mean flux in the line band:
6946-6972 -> -0.07 mag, 16.7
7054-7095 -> -0.04 mag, 15.8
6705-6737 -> -0.02 mag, 16.7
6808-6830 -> -0.02 mag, 16.3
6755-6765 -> 0.02 mag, 16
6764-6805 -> -0.01 mag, 16.3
